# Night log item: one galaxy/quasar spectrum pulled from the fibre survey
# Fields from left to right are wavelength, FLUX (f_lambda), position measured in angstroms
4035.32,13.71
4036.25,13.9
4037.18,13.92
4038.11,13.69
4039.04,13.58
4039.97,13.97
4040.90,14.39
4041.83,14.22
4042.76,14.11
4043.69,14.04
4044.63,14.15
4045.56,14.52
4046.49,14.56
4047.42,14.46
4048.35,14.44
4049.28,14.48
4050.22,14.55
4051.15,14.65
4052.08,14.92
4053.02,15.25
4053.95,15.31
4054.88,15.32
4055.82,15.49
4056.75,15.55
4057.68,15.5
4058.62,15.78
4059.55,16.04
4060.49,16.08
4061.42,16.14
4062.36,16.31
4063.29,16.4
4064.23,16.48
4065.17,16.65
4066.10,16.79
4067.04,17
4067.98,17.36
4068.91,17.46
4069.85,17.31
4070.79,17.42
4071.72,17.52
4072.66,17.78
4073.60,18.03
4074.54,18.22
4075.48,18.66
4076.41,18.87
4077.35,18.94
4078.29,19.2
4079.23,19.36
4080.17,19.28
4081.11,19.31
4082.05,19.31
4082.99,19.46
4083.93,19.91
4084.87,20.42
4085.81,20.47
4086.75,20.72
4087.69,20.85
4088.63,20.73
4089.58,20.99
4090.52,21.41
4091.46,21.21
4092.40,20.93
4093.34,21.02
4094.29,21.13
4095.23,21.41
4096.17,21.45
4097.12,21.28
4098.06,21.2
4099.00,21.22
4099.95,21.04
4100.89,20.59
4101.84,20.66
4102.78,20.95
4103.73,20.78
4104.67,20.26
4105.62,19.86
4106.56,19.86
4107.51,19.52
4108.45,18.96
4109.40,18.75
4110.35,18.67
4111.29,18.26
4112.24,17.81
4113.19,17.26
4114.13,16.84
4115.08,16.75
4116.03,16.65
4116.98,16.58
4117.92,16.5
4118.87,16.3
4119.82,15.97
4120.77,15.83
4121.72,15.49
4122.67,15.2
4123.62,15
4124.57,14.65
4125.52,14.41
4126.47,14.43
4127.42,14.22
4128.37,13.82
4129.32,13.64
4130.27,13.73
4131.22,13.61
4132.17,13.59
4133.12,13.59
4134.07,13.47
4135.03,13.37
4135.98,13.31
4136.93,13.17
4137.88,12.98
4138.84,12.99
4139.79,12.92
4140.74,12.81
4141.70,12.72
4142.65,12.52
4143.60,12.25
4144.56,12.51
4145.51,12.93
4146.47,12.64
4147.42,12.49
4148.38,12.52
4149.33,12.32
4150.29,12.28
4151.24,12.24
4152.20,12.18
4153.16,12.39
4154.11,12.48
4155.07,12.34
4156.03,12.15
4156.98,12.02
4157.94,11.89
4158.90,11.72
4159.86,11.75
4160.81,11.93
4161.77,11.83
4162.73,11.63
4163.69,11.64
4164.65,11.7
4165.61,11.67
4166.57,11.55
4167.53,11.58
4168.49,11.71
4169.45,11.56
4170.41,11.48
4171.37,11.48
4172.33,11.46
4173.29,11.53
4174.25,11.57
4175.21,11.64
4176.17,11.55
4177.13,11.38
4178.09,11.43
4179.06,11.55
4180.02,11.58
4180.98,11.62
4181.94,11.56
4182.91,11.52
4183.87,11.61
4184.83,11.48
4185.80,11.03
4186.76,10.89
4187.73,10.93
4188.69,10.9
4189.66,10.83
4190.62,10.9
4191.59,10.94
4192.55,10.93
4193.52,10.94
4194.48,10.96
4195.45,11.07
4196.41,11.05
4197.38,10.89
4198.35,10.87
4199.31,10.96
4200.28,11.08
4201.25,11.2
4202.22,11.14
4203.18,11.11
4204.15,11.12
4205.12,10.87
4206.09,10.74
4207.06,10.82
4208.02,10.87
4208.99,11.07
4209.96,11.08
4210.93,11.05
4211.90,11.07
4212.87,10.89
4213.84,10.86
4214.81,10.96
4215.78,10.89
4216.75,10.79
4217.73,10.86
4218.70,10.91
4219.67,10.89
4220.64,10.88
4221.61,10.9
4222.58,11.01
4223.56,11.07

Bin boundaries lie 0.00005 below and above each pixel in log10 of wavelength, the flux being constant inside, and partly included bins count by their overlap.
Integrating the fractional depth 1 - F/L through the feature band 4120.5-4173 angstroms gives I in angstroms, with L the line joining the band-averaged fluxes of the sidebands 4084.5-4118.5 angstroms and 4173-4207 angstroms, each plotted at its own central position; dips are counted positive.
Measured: 8.8 angstroms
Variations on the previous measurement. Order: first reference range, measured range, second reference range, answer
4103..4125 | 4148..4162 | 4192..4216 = 2.31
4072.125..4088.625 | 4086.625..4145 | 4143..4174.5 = -3.24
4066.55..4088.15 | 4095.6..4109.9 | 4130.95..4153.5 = -3.43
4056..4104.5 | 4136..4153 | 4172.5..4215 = 2.24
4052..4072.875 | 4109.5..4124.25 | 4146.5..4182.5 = -2.84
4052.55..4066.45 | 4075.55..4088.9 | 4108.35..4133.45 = -3.25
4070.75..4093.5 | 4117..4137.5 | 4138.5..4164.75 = 0.55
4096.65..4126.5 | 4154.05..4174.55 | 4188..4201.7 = 2.76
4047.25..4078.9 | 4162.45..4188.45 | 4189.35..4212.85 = 1.13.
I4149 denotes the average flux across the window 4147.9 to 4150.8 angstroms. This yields 12.4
